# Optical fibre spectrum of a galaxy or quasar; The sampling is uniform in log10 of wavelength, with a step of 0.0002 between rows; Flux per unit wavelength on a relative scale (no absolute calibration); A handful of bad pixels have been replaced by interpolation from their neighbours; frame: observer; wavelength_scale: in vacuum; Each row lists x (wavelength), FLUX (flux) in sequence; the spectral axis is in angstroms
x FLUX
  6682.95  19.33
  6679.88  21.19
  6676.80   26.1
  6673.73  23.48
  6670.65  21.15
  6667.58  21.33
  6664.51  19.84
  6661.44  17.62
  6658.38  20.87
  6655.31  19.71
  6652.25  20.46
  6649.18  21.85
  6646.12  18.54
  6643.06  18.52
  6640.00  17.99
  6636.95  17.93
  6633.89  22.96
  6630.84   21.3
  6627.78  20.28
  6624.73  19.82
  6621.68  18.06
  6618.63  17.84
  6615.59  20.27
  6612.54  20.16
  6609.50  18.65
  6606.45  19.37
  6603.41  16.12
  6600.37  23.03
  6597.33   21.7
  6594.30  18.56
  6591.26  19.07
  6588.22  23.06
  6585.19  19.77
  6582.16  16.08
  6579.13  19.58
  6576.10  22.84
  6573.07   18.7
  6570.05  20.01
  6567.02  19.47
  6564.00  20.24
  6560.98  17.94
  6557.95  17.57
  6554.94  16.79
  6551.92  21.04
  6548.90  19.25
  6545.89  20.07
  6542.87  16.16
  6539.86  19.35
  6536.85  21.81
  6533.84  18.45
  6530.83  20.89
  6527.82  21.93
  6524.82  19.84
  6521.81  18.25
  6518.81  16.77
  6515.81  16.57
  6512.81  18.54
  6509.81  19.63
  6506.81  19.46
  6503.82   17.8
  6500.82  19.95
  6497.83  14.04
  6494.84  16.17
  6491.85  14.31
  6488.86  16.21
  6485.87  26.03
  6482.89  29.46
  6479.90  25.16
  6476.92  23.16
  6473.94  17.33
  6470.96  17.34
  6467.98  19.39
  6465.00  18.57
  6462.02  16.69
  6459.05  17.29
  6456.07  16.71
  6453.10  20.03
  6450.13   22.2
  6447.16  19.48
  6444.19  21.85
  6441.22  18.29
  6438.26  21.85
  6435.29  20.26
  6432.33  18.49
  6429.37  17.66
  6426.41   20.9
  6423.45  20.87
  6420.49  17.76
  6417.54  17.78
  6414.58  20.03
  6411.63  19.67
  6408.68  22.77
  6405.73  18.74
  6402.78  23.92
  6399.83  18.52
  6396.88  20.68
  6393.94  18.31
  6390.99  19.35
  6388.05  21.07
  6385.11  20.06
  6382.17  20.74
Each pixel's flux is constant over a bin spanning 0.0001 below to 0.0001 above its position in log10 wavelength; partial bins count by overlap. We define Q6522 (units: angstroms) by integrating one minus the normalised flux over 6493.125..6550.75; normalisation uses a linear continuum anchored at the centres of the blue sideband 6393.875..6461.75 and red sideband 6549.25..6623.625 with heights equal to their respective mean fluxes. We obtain 2.5 angstroms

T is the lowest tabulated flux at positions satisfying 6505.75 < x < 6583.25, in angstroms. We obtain 16.08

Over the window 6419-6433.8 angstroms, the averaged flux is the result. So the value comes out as 19.1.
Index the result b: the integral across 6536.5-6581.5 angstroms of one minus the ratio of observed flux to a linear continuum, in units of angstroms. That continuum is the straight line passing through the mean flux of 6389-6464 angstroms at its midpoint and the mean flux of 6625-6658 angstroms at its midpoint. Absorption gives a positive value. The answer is 1.3 angstroms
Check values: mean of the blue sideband 19.6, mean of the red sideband 20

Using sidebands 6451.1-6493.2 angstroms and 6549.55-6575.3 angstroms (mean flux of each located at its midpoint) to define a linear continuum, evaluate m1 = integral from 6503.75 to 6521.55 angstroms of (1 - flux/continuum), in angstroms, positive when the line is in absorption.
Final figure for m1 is 1.2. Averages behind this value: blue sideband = 19.9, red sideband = 19.1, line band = 18.2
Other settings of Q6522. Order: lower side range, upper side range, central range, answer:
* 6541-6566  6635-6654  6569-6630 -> -2.2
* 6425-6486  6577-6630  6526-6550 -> 0.2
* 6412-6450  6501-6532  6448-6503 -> -0.3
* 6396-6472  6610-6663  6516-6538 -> 0.1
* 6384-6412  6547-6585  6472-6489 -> -3.0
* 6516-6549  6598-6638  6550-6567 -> 0.5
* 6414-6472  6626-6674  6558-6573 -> 0.4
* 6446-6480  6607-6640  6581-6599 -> -0.2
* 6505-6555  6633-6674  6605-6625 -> 0.6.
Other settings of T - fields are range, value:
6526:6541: 18.45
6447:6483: 16.69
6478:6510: 14.04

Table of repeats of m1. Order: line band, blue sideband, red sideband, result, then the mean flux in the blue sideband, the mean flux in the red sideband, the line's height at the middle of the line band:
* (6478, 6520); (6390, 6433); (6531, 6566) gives -0.1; 19.7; 19.1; 19.3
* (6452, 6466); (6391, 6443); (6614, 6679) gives 1.5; 19.8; 20.3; 19.9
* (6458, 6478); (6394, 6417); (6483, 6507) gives 0.7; 20.4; 18.6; 19.1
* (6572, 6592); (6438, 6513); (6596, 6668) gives -0.3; 19.5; 19.7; 19.6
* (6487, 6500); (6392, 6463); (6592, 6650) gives 2.6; 19.6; 19.6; 19.6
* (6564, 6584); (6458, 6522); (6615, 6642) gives -0.2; 19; 19.6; 19.4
